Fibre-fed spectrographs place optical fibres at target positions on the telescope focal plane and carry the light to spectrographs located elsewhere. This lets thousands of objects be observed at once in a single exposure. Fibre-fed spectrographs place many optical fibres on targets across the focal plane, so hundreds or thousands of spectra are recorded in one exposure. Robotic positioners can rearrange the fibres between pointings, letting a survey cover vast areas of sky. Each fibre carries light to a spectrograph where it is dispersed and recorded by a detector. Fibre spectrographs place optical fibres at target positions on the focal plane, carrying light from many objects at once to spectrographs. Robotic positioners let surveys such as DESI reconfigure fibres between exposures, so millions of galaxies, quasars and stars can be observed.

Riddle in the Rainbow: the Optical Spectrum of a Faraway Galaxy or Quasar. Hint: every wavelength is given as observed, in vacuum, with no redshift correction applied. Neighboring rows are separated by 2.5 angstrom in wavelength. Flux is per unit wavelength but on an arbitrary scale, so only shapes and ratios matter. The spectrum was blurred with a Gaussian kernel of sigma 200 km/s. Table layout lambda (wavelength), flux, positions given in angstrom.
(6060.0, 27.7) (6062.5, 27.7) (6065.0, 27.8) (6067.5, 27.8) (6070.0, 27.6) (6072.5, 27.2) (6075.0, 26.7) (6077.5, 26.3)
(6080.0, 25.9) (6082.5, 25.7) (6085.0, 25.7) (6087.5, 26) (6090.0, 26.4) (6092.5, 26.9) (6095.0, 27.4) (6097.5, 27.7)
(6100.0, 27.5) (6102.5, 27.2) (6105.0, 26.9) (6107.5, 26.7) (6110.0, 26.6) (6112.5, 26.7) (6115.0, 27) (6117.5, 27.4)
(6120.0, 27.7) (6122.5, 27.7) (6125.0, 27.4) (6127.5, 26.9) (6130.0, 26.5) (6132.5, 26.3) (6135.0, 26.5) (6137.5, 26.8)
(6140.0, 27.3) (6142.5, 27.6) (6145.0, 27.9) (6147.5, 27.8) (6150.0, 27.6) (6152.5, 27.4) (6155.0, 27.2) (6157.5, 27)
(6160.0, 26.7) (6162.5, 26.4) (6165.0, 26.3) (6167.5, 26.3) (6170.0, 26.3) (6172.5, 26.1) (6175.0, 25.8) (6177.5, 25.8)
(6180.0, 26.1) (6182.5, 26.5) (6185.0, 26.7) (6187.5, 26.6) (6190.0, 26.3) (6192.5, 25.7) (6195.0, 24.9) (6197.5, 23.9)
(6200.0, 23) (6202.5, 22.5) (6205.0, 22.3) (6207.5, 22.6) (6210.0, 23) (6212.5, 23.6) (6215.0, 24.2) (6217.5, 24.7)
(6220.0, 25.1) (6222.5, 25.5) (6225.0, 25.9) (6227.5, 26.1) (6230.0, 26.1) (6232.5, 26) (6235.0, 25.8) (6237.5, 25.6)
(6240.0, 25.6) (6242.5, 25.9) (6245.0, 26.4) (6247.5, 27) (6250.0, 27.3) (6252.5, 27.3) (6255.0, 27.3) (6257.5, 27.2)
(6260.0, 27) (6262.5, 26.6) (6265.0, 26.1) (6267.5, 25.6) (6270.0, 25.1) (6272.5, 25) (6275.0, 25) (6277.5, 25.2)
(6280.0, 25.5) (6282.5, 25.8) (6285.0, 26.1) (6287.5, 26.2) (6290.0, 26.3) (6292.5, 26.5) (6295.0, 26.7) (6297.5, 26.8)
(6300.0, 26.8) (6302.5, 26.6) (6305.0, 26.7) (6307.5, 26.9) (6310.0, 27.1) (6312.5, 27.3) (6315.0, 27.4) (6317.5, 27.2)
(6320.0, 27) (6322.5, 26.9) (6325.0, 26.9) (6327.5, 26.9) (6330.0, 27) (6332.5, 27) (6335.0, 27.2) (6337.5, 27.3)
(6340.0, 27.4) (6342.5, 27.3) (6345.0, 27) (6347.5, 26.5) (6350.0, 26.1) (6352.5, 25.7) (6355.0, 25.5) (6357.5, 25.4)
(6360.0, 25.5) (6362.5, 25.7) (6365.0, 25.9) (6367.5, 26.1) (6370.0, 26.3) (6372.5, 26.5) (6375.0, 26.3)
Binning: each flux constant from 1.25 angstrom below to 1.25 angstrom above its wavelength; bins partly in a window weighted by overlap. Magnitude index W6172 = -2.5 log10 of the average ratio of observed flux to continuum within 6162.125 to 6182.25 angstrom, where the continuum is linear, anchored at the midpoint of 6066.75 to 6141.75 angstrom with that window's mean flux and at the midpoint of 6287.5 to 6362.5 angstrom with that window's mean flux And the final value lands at 0.03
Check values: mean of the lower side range 26.9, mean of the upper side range 26.7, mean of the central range 26.1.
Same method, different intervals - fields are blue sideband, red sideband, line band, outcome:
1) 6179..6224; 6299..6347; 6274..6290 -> 0.02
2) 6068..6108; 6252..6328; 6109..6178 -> -0.01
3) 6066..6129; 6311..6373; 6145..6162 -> -0.02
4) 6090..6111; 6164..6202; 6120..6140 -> -0.02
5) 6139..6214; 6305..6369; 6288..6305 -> -0.01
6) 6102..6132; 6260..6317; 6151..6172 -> 0.01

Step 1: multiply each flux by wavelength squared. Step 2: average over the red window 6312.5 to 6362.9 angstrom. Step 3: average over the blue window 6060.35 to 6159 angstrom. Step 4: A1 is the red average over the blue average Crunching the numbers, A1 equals 1.1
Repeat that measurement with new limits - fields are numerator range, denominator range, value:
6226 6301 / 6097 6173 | 1.01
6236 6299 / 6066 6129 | 1.03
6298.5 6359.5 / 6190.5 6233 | 1.14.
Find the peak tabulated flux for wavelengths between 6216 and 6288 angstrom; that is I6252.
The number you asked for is 27.3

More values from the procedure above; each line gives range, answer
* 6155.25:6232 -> 27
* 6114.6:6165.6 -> 27.9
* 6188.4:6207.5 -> 26.3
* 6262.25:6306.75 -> 26.8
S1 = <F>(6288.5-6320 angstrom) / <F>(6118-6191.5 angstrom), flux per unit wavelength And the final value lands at 1.0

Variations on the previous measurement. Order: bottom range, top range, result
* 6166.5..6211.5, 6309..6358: 1.07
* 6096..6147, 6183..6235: 0.91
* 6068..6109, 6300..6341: 1.01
